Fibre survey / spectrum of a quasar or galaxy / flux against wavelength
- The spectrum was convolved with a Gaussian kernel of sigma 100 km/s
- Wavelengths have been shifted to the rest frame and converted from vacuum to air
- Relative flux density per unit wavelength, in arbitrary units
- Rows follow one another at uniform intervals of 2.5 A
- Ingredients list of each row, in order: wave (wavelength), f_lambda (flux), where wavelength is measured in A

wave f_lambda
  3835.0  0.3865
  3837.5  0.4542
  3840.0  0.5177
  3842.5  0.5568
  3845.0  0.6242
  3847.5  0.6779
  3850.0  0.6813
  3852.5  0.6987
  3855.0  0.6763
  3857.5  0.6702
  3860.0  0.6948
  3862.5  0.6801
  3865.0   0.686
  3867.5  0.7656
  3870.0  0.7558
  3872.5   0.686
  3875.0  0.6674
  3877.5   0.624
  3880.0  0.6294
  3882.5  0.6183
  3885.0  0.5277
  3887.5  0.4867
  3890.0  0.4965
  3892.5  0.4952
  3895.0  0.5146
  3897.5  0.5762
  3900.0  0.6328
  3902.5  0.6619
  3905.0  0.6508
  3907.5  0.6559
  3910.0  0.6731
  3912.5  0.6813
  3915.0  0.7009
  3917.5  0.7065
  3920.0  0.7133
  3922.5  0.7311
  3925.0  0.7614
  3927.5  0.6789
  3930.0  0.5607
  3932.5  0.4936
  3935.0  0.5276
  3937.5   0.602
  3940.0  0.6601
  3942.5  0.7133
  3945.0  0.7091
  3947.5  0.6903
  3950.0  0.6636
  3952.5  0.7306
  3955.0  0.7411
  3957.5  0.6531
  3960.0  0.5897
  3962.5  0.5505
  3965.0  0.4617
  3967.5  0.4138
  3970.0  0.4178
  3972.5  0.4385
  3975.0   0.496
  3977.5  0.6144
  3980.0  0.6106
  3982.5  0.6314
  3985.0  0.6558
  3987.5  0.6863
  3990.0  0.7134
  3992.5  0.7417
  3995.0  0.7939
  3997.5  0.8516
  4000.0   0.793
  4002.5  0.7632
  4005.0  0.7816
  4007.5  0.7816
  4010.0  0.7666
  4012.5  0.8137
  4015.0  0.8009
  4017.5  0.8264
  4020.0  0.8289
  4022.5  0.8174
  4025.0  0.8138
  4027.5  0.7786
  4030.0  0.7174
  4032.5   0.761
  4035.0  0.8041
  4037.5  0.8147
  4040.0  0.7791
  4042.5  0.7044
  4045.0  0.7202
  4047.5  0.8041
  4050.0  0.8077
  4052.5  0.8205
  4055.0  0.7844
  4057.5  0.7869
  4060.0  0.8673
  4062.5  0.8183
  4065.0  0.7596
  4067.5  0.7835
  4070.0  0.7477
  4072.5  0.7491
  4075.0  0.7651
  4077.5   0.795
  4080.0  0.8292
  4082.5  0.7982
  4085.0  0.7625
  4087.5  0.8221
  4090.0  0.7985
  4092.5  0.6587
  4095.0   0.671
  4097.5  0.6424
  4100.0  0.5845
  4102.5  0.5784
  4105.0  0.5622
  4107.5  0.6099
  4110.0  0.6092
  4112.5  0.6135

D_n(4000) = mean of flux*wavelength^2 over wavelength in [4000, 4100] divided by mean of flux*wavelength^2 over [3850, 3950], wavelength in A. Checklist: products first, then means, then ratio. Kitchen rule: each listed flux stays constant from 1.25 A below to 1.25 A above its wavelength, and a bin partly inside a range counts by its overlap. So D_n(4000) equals 1.30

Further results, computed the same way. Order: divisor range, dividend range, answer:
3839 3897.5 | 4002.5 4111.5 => 1.33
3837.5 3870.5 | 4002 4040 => 1.31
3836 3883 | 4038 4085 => 1.34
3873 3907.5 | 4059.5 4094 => 1.46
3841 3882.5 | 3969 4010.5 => 1.08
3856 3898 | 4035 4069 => 1.38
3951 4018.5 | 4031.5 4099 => 1.20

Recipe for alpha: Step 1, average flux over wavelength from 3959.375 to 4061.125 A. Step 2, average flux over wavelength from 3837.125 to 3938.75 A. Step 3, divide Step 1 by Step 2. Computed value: 1.13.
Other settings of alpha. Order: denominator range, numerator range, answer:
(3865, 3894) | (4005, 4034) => 1.28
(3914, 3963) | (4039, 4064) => 1.20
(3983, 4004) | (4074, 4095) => 1.04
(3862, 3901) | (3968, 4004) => 1.06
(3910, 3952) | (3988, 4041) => 1.18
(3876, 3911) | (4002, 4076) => 1.33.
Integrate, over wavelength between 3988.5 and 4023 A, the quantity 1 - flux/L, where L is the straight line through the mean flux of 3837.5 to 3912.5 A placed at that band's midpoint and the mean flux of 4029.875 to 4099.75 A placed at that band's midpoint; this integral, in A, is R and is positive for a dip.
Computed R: -3.1 A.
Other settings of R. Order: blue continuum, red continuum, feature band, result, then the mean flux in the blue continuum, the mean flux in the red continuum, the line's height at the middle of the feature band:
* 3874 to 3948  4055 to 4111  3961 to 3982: 5.0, 0.627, 0.729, 0.663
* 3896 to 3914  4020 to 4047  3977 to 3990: 1.4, 0.646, 0.775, 0.725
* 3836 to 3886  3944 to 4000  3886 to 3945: 1.1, 0.644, 0.633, 0.639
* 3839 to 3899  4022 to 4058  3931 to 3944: 1.7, 0.626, 0.78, 0.688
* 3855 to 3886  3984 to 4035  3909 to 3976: 9.4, 0.669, 0.776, 0.724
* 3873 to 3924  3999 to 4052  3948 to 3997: 7.0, 0.624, 0.785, 0.718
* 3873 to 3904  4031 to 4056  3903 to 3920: -1.9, 0.581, 0.779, 0.61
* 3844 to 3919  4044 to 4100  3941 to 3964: 0.7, 0.644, 0.768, 0.69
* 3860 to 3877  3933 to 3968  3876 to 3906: 4.6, 0.702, 0.624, 0.681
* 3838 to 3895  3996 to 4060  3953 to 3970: 3.7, 0.628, 0.79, 0.723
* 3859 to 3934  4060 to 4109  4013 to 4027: -2.4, 0.64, 0.726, 0.696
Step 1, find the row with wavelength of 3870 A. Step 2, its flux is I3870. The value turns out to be 0.7558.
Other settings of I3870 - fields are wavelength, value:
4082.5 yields 0.7982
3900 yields 0.6328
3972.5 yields 0.4385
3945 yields 0.7091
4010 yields 0.7666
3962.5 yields 0.5505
